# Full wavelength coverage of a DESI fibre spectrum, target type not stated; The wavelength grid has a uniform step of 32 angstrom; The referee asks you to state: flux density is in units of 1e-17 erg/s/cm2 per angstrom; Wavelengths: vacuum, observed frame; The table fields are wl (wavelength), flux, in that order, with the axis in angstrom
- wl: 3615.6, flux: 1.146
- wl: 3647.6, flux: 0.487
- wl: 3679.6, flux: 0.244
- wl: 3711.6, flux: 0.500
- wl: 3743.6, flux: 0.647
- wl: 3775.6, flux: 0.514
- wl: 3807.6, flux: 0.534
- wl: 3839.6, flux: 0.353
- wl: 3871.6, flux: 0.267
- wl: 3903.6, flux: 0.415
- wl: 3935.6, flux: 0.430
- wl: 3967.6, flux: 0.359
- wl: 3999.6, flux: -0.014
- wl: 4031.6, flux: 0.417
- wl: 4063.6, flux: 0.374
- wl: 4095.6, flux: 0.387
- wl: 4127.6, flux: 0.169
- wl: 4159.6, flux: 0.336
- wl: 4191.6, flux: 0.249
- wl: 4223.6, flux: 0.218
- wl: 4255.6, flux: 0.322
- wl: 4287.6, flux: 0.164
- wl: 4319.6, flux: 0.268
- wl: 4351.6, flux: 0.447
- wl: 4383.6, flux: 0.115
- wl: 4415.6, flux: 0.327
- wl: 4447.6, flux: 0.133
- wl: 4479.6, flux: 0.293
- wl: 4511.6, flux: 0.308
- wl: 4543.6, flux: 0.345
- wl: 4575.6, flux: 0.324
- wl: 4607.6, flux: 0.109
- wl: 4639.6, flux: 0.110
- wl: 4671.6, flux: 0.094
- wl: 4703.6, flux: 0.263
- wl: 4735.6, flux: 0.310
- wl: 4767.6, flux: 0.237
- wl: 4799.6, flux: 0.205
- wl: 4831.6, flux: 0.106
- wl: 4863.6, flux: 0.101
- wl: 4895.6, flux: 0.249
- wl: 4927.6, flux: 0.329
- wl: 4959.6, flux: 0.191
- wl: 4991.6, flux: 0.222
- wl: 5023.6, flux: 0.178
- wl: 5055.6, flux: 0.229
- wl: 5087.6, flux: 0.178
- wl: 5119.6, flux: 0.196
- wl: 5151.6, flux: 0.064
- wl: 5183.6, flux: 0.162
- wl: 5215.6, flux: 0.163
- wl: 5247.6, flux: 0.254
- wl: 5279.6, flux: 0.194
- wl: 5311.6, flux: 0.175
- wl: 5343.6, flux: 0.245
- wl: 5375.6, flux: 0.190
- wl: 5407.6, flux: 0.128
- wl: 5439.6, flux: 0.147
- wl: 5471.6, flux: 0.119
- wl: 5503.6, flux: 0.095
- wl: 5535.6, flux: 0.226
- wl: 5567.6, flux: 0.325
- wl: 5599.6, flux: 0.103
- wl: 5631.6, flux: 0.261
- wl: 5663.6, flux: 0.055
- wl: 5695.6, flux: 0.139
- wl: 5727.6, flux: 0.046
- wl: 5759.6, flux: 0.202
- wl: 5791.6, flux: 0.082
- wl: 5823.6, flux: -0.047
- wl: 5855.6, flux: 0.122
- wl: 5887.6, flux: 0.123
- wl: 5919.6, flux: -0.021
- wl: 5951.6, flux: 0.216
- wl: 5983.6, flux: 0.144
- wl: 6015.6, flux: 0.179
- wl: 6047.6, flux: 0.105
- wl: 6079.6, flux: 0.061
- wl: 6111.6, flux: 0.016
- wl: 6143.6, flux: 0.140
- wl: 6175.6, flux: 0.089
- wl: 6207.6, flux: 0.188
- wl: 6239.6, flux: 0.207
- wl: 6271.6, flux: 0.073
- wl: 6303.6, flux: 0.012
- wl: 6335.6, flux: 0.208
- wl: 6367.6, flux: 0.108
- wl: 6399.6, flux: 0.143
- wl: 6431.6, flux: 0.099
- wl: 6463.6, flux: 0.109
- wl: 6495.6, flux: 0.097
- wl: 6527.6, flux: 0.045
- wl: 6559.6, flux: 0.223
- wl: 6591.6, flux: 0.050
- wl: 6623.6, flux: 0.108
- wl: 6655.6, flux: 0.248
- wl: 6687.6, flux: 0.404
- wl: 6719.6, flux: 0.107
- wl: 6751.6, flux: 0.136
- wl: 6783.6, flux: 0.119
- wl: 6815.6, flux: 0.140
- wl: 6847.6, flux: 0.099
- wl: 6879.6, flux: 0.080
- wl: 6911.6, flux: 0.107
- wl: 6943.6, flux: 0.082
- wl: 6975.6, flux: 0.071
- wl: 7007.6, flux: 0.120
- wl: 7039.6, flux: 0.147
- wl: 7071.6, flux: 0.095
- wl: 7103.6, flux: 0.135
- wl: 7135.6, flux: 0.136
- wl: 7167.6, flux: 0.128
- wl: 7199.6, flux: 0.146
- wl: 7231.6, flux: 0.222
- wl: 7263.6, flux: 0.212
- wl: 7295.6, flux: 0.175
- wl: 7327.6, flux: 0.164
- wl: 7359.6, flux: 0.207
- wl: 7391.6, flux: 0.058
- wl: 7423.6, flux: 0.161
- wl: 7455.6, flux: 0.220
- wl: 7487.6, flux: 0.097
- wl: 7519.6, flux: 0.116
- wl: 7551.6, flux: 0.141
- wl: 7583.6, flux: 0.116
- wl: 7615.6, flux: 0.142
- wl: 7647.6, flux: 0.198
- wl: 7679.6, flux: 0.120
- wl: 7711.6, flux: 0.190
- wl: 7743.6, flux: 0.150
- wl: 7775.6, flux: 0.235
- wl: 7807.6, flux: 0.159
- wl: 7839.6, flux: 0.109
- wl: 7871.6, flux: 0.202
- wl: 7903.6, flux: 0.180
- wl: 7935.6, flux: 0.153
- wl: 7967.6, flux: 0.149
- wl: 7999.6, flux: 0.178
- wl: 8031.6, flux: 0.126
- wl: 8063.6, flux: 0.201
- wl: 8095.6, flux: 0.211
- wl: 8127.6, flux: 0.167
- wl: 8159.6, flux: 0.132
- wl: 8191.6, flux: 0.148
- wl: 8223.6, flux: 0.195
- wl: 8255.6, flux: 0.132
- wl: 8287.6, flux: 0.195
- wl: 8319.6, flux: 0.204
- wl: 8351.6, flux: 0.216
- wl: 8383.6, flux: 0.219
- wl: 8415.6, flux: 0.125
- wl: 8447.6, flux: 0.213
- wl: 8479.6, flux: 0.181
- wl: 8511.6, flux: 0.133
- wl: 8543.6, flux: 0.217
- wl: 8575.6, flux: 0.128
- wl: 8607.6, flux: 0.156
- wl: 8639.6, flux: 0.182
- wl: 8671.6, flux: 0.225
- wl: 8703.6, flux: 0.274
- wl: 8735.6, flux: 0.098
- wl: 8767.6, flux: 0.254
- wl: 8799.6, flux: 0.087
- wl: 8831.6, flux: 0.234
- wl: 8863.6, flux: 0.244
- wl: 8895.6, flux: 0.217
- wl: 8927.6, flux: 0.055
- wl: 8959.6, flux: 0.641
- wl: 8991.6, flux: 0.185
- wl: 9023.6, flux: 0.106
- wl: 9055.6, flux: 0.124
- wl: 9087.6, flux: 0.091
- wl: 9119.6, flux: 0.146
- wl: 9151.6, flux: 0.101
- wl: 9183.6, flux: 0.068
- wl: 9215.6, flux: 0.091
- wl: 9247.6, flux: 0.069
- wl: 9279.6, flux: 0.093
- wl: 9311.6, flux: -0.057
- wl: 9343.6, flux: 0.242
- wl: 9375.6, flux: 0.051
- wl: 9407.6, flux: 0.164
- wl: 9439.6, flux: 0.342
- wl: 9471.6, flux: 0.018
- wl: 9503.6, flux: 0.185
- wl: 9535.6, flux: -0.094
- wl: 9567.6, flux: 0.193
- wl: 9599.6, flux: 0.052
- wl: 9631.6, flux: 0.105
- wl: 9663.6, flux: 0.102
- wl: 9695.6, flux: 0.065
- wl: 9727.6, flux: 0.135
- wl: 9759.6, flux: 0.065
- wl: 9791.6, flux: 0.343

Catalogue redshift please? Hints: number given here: 0.790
